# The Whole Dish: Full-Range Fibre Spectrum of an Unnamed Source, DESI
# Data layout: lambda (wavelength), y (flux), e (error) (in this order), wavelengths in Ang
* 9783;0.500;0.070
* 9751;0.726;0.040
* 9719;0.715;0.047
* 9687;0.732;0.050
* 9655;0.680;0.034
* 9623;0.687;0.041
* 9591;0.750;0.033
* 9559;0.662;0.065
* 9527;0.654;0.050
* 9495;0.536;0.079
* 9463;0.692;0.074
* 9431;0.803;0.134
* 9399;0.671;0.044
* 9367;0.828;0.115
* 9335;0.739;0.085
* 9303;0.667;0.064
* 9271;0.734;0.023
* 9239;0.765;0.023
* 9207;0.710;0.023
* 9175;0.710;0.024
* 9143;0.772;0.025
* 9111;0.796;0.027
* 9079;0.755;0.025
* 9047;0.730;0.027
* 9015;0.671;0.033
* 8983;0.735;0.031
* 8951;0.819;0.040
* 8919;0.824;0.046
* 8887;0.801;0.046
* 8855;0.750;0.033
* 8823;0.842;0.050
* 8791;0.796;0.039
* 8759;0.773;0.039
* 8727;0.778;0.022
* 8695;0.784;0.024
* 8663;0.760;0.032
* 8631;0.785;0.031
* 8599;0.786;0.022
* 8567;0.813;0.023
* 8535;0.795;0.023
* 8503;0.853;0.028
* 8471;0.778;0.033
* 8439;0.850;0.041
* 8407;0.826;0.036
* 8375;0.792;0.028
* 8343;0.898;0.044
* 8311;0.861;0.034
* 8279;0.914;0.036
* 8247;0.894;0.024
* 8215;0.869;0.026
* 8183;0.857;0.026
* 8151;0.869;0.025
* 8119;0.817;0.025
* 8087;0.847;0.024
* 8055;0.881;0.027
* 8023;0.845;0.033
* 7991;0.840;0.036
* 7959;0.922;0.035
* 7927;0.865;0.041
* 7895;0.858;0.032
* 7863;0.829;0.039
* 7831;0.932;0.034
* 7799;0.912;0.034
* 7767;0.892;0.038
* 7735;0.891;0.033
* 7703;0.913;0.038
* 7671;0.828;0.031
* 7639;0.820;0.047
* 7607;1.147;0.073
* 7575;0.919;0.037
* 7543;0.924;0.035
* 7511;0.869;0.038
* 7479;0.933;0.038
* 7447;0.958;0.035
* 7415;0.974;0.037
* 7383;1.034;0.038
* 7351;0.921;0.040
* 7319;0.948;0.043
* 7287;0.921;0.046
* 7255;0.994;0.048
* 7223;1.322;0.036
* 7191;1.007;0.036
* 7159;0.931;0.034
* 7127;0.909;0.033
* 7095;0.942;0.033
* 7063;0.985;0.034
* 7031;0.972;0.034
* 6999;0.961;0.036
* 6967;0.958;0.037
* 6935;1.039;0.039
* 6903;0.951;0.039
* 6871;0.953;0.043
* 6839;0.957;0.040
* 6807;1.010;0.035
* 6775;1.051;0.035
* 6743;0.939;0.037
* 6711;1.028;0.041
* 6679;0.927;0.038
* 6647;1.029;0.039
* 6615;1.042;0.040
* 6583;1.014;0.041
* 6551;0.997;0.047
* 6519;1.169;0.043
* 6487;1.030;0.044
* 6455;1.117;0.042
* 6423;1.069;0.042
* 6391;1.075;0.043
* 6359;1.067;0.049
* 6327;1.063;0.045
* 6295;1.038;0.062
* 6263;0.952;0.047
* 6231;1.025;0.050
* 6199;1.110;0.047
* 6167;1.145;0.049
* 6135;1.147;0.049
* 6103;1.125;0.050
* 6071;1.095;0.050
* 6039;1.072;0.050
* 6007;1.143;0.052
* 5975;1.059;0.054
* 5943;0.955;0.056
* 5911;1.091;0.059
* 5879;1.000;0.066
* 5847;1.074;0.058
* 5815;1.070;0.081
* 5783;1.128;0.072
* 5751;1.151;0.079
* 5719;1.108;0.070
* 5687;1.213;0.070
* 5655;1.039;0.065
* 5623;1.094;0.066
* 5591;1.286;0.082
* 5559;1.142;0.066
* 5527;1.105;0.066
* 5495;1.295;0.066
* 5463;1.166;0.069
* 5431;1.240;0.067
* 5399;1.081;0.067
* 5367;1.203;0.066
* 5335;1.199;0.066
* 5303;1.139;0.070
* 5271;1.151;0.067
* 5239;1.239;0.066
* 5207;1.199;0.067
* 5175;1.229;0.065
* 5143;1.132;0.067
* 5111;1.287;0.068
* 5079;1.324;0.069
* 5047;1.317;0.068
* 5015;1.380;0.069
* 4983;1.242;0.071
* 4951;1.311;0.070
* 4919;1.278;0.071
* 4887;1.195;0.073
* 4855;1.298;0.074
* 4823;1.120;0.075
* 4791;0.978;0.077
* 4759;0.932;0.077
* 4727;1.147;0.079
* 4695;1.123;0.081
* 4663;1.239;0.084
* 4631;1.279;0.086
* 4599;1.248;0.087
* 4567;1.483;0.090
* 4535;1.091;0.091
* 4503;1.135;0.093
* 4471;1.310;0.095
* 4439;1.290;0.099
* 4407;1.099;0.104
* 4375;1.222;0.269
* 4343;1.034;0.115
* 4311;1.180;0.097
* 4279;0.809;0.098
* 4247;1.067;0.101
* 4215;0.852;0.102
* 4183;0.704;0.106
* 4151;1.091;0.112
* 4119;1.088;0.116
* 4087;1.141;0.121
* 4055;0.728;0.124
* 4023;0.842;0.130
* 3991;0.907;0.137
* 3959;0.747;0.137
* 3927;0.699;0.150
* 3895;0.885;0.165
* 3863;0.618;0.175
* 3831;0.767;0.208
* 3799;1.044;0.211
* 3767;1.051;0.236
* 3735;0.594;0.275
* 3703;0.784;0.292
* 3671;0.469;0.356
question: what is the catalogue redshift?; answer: 0.100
